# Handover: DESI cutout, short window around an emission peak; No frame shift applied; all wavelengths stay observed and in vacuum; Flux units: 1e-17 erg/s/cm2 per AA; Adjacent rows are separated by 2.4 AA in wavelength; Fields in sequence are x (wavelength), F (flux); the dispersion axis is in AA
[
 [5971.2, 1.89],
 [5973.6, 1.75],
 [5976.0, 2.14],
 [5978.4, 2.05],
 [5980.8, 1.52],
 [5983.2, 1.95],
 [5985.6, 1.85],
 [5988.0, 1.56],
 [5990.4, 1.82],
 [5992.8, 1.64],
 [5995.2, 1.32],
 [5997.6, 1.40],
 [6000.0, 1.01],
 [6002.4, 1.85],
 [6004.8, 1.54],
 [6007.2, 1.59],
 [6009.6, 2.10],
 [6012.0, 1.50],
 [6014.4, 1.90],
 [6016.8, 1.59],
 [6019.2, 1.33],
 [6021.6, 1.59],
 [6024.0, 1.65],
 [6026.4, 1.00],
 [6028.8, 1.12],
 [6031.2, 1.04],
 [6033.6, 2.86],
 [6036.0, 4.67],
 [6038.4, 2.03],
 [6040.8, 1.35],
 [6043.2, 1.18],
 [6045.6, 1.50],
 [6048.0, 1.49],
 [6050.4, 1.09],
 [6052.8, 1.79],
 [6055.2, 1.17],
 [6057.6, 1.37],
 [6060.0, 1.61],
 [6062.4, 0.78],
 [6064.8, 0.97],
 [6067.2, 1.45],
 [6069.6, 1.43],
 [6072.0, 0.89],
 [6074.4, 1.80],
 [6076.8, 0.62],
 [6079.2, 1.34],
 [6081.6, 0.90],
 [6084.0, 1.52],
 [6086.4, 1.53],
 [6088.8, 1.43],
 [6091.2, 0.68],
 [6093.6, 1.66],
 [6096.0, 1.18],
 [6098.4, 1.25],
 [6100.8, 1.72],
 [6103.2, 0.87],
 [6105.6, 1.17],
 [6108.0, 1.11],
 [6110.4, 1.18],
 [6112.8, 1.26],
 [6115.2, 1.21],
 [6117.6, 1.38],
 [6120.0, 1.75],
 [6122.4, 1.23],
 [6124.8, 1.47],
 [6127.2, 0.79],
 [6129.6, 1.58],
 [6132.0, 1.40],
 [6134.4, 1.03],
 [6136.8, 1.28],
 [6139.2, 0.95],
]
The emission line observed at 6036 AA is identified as [O III] 5007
